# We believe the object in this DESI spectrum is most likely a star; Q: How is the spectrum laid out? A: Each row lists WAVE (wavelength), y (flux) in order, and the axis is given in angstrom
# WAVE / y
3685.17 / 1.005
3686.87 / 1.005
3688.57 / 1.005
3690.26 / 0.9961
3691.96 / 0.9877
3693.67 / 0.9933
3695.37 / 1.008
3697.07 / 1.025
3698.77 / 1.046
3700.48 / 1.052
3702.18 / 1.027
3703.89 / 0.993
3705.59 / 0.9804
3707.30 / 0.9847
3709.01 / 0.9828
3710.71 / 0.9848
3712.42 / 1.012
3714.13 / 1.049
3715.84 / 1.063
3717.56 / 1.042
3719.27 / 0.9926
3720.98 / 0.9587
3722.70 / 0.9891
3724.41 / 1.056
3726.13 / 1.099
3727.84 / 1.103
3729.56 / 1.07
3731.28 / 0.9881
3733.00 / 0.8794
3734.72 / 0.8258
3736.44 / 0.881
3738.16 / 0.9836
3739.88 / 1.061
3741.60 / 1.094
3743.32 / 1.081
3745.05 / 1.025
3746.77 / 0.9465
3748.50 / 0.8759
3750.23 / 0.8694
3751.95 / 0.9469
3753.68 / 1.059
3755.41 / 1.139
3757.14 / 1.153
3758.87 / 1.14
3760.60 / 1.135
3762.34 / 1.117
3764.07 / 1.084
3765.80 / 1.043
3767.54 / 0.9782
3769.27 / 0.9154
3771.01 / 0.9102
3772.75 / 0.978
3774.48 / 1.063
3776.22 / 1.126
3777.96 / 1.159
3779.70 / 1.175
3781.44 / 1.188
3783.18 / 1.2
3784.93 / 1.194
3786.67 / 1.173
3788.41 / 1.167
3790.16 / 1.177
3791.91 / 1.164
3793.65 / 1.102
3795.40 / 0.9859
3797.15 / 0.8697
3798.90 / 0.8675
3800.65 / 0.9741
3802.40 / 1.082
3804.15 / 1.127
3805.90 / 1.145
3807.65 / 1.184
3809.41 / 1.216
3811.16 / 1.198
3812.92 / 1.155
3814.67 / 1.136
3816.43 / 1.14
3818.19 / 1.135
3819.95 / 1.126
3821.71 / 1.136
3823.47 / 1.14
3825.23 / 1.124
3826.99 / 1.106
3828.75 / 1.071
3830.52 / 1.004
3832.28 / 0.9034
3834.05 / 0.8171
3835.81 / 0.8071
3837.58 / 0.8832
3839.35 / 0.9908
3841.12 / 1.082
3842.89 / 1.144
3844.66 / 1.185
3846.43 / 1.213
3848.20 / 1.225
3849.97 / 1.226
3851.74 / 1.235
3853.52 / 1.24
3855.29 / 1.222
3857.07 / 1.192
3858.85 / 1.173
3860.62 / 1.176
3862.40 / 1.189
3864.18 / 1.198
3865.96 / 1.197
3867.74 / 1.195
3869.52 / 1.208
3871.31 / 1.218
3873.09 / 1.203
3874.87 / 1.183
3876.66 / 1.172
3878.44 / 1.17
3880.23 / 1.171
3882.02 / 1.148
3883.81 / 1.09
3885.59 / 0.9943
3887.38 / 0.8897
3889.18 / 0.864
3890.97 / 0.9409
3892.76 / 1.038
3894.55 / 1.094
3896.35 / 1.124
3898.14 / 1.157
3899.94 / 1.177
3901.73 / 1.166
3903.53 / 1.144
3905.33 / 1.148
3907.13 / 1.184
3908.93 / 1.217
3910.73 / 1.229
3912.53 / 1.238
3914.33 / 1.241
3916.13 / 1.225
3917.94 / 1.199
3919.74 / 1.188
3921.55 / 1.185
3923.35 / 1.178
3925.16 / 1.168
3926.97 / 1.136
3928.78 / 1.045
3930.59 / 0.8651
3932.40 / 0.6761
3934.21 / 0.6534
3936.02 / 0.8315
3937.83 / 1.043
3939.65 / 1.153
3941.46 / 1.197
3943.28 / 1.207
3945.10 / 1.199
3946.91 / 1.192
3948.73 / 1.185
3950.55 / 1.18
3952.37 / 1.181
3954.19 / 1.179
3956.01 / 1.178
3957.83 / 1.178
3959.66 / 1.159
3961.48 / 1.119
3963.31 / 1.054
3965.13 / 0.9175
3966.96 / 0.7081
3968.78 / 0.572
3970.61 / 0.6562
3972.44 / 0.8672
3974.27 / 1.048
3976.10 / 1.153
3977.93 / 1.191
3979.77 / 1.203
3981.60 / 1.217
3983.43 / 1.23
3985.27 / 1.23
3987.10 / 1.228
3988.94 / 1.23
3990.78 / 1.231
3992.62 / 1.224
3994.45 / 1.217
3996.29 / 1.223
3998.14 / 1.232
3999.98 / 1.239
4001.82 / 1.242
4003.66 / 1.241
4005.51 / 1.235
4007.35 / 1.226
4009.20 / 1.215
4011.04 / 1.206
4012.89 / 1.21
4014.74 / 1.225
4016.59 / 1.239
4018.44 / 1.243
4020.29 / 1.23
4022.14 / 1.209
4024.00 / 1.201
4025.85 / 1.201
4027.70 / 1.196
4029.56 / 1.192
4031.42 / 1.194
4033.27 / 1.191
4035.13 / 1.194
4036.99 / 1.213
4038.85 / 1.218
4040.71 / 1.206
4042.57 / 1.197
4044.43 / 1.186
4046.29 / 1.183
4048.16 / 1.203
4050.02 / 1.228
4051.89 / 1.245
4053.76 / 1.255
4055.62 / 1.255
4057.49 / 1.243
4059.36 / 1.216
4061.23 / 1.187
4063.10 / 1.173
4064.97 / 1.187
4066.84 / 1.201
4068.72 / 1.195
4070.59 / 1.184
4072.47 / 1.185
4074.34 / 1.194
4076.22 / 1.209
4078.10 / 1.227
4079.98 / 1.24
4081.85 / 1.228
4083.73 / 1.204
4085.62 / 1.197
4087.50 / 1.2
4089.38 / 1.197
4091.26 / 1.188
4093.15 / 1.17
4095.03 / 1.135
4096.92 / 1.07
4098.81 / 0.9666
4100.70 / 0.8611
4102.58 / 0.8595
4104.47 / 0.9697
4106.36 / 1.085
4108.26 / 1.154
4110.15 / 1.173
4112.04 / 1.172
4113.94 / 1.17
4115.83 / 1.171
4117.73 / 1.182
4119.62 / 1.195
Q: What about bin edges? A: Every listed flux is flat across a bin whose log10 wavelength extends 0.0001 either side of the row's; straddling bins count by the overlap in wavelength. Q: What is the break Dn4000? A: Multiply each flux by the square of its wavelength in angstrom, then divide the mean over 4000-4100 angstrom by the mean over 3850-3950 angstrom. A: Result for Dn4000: 1.15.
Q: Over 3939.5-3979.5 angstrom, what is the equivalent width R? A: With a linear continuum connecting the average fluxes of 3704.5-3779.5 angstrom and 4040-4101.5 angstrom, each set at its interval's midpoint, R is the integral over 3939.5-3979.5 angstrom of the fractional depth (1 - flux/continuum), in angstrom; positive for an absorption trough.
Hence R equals 2.1 angstrom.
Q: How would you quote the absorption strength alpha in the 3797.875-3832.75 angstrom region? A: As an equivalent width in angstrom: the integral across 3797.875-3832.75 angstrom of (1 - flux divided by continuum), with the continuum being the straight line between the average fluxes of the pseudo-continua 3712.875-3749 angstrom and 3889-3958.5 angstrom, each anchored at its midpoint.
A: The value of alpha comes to -1.6 angstrom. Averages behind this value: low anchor 1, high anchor 1.11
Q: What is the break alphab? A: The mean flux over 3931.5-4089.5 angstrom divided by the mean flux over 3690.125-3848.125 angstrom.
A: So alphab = 1.1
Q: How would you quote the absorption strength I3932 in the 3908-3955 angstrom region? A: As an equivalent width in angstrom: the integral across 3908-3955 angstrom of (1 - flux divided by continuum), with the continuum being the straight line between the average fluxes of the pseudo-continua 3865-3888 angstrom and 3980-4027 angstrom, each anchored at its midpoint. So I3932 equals 2.6 angstrom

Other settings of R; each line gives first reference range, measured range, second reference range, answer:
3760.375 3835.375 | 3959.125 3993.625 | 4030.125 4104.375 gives 2.4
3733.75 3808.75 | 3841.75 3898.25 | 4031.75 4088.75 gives -2.0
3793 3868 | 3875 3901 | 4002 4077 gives 1.3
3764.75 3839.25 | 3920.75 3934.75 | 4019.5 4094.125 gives 1.7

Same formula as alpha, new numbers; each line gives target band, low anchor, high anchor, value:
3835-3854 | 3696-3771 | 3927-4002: -1.1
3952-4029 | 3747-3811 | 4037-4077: 1.9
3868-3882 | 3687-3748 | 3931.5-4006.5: -1.6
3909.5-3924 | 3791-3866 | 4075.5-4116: -1.3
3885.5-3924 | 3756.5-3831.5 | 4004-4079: 0.6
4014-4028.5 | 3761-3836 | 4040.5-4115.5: -0.9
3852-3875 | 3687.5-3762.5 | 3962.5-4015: -2.7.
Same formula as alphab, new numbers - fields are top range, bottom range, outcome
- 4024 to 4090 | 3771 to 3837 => 1.11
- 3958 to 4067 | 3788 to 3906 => 1.05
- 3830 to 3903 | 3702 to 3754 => 1.12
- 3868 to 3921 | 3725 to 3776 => 1.12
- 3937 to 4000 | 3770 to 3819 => 1.01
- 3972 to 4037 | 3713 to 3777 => 1.18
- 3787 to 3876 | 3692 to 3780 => 1.09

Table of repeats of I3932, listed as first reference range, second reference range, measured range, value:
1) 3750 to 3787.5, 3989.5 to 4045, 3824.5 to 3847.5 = 1.9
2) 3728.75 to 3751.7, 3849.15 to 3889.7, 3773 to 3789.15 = -2.0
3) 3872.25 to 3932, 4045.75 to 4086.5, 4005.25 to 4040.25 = -0.7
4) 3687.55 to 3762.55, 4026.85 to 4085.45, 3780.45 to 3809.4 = -1.3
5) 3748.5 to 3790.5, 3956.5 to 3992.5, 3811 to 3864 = -1.7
